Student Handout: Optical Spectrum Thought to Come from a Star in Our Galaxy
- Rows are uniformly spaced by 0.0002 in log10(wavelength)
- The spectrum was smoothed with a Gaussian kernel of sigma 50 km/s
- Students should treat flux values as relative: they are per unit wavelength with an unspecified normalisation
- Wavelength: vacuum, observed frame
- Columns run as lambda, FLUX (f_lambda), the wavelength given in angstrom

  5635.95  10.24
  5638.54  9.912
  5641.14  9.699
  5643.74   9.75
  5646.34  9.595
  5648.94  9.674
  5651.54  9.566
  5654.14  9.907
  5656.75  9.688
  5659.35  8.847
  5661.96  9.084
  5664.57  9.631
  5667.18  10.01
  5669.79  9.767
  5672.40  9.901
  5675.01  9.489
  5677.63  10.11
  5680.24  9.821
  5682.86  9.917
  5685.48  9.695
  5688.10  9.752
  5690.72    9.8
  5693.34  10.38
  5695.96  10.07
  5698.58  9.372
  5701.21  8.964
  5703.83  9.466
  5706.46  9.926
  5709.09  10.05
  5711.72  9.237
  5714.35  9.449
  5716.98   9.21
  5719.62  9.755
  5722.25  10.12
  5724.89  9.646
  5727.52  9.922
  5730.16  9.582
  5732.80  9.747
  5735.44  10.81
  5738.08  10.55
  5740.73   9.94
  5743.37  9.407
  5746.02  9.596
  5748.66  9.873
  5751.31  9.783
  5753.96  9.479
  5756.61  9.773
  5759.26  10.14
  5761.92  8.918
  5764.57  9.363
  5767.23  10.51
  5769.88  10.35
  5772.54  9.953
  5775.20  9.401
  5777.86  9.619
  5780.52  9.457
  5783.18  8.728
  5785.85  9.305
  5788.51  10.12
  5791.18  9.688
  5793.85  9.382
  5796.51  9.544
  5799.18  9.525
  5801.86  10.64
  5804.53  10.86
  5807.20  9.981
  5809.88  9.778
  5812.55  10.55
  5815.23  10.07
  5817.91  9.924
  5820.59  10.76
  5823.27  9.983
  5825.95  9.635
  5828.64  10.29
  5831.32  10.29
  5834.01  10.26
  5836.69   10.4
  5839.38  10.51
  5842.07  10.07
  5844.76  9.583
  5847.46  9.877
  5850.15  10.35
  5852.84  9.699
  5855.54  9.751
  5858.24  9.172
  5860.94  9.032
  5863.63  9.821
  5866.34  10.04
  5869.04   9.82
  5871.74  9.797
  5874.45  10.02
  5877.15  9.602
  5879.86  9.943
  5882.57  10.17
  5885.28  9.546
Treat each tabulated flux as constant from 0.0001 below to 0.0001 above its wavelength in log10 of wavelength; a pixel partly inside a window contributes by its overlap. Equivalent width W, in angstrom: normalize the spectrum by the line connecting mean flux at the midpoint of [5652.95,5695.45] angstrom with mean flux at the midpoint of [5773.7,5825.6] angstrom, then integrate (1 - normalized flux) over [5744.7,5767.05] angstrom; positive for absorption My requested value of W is 0.4 angstrom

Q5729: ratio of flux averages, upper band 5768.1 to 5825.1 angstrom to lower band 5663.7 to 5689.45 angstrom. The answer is 1.0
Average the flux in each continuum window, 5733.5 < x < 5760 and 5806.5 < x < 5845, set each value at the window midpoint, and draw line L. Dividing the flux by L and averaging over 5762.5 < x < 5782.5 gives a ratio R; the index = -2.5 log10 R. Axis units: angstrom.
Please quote 0.03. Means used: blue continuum 9.93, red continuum 10.2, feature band 9.74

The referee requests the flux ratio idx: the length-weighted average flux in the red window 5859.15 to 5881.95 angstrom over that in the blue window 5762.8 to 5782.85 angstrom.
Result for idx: 1.00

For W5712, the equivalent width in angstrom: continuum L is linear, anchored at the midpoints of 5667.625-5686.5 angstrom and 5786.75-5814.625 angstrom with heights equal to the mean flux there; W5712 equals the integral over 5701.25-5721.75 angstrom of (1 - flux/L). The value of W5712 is 0.6 angstrom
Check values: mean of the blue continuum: 9.82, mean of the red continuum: 10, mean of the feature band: 9.57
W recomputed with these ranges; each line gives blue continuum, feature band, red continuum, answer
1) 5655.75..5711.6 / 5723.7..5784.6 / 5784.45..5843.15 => 0.8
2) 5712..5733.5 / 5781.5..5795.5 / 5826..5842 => 0.8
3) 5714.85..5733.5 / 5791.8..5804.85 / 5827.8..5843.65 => 0.2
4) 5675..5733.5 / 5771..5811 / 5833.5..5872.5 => 0.3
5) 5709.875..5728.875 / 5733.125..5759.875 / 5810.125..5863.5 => -0.6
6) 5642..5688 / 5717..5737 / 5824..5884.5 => -0.3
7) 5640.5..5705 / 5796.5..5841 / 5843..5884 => -2.0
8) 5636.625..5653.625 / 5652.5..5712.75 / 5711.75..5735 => 0.1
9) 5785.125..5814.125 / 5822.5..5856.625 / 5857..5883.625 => -0.8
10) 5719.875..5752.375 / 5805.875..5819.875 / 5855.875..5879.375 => -0.5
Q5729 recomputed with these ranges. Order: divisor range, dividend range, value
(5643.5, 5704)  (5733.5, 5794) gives 1.01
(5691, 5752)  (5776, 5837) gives 1.02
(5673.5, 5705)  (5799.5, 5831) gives 1.05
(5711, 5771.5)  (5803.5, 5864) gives 1.02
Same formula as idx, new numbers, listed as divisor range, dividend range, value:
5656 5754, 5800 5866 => 1.03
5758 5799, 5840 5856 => 1.03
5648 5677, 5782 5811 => 1.02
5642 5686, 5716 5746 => 1.02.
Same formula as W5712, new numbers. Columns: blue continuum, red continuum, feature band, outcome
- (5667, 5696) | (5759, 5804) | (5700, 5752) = 0.2 angstrom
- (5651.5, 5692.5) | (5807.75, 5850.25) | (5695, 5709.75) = 0.3 angstrom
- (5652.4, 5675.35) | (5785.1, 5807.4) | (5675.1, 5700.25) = -0.5 angstrom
